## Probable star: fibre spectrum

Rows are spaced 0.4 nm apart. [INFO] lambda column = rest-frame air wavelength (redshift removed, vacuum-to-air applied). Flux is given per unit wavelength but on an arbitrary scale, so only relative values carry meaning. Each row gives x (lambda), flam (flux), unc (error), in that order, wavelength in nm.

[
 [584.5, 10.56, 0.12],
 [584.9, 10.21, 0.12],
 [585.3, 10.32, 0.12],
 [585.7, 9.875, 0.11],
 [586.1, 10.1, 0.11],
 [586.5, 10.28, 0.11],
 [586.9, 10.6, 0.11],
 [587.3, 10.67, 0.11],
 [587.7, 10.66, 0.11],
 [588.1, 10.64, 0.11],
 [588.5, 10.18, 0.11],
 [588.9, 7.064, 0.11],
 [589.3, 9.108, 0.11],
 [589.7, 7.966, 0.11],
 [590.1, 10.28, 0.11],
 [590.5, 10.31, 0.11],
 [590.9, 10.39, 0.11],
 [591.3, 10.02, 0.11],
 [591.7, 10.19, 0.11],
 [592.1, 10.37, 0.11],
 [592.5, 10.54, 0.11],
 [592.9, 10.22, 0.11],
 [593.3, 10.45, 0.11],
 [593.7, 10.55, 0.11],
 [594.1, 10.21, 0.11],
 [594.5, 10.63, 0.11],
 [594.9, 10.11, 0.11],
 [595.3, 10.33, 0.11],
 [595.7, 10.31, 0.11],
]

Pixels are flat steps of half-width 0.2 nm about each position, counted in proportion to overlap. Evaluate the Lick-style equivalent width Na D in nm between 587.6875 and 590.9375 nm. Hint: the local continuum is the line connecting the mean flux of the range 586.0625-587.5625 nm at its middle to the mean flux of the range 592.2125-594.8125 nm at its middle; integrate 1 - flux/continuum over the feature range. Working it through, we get 0.29 nm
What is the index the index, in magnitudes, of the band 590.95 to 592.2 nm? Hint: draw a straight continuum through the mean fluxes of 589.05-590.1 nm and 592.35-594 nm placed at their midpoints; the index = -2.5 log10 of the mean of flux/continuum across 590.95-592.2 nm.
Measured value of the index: -0.055 mag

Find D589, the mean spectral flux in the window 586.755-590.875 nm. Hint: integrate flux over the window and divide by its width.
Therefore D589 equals 9.76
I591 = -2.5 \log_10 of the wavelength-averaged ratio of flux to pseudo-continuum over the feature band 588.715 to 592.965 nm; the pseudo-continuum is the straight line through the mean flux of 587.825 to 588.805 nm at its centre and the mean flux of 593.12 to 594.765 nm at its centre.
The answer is 0.063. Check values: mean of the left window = 10.1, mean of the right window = 10.4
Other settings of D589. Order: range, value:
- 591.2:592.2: 10.2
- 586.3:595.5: 10.1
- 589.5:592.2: 9.92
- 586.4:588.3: 10.6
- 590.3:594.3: 10.3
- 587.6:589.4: 9.49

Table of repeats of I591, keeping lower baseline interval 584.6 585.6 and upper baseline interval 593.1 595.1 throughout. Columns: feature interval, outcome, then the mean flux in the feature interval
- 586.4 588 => -0.030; 10.6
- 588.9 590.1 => 0.200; 8.58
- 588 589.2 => 0.127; 9.17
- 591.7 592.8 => -0.002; 10.4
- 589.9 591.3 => 0.006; 10.3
